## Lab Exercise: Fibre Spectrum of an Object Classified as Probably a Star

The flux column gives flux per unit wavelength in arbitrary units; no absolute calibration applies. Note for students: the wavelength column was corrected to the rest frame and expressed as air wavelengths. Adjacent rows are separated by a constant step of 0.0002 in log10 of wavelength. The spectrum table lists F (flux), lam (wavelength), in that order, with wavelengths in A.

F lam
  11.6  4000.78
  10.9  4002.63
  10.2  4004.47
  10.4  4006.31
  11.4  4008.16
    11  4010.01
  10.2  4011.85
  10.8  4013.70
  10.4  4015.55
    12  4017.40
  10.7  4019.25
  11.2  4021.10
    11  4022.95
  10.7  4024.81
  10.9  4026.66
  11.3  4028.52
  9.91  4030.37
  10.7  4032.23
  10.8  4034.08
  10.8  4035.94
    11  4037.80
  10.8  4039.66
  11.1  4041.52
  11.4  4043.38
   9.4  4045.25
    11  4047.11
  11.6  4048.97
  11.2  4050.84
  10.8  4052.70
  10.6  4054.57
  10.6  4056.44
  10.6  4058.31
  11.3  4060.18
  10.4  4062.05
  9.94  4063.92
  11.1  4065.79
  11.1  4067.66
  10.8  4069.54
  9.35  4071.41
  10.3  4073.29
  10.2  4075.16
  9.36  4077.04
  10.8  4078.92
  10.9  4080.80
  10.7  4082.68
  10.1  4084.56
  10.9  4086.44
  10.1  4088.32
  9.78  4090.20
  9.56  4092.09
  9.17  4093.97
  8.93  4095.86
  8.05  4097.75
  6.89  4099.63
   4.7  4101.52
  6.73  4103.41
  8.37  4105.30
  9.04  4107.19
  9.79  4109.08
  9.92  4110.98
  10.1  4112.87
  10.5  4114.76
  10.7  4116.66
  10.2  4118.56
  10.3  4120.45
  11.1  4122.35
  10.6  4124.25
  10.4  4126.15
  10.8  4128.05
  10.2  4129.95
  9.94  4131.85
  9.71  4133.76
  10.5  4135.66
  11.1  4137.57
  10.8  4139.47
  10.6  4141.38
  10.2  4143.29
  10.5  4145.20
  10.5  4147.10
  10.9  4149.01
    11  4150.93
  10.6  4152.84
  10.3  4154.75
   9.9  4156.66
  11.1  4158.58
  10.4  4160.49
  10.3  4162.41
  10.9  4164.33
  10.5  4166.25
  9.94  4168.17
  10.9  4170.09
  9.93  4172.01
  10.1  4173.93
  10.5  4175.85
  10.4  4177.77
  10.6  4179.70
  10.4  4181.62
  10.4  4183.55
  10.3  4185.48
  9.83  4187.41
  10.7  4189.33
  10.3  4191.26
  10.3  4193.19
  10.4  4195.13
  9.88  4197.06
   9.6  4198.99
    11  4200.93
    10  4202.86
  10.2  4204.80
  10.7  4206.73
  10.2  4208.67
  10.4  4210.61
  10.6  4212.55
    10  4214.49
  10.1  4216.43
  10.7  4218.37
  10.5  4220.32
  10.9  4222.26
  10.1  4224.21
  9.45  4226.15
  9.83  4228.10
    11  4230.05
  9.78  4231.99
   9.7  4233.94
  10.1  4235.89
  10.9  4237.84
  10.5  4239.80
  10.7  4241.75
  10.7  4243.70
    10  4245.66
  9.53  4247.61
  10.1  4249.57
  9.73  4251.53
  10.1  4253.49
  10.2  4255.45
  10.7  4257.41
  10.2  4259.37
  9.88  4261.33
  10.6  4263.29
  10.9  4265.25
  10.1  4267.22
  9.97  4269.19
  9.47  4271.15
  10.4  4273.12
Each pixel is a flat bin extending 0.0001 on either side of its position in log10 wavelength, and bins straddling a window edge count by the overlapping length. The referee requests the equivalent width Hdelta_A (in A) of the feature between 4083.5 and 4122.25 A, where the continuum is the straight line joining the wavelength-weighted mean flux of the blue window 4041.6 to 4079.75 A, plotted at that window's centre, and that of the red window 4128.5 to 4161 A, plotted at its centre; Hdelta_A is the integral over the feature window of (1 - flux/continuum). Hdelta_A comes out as 4.8 A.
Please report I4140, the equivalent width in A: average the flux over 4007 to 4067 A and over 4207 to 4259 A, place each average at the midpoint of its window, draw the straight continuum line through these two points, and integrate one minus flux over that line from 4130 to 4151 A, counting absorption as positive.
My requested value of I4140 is 0.07 A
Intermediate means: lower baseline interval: 10.8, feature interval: 10.5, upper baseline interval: 10.3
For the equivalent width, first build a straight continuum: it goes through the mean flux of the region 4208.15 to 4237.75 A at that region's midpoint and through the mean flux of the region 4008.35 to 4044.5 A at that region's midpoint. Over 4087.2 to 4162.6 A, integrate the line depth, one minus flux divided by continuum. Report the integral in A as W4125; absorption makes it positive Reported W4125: 5.0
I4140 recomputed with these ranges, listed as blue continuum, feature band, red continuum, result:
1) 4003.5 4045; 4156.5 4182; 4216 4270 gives 0.0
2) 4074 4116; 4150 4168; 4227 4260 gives -1.5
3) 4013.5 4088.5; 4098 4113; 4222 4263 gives 3.5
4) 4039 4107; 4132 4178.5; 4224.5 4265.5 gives -1.9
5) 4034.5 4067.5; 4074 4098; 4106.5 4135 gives 1.3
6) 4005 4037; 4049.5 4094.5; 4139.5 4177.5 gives 1.2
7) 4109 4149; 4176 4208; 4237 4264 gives 0.1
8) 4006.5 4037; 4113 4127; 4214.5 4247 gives 0.1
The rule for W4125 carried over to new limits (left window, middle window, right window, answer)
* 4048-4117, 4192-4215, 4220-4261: -0.34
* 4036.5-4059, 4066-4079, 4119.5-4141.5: 0.55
